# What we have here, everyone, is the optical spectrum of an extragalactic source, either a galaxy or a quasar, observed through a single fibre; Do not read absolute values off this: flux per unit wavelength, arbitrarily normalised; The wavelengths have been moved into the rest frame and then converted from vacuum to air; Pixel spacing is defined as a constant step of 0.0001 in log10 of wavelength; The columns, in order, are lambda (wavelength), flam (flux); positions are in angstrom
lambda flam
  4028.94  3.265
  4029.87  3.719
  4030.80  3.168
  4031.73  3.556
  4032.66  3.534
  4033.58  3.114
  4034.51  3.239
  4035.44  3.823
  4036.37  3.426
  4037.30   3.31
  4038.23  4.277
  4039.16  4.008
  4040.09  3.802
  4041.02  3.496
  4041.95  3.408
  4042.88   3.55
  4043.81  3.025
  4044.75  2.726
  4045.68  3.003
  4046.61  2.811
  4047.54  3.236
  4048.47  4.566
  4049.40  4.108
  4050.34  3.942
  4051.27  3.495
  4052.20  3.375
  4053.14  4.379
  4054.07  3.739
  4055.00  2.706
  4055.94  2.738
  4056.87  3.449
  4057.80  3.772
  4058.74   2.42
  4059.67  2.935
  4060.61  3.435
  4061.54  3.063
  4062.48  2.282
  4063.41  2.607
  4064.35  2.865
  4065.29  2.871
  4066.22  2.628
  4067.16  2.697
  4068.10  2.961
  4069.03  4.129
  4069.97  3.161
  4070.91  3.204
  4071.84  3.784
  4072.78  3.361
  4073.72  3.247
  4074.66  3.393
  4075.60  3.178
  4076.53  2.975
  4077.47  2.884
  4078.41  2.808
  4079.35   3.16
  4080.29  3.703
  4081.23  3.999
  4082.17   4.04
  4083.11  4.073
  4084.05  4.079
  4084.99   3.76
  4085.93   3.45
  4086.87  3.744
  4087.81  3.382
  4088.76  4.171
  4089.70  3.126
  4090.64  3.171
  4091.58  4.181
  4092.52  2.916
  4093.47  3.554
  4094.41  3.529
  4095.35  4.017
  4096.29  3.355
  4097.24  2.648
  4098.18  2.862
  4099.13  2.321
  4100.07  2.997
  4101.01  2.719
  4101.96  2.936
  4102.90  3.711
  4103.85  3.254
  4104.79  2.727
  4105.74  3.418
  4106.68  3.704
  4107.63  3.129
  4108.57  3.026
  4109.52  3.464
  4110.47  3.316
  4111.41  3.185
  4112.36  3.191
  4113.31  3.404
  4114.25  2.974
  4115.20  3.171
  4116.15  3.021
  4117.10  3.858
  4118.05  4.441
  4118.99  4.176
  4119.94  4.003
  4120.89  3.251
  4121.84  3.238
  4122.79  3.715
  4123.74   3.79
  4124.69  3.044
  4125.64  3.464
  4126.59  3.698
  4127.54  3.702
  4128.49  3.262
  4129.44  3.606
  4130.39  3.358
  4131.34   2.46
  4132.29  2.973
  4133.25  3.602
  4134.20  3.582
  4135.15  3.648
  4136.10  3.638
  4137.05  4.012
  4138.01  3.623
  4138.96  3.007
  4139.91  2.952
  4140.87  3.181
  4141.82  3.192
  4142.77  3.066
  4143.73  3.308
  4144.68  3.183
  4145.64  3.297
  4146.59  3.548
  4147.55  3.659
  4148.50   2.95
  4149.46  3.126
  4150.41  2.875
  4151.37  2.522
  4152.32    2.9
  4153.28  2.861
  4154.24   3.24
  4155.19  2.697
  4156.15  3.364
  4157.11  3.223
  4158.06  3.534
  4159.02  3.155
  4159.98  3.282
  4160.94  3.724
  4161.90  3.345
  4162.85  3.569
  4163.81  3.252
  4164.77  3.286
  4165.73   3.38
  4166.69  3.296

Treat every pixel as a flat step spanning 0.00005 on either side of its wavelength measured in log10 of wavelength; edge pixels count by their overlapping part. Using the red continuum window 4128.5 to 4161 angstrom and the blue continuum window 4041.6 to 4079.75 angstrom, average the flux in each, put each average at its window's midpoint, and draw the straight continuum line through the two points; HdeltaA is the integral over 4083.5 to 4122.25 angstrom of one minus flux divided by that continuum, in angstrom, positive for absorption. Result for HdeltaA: -1.8 angstrom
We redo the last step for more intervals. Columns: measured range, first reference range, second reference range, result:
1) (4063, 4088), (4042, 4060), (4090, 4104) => -0.4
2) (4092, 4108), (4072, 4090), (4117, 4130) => 1.8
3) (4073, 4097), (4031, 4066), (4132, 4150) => -1.1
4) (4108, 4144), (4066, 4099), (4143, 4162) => -1.6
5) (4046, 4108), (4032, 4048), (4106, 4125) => 2.0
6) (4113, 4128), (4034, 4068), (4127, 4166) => -1.3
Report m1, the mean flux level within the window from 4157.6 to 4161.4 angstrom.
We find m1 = 3.42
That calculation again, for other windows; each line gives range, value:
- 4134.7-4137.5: 3.77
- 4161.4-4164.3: 3.4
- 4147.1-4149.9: 3.24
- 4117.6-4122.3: 3.82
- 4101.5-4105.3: 3.16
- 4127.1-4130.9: 3.47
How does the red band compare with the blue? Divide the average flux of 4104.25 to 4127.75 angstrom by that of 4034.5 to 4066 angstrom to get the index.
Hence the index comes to 1.03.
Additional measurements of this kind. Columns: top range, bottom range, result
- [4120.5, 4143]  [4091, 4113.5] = 1.05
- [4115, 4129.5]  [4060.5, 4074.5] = 1.17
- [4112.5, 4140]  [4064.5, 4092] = 1.02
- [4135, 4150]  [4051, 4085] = 1.02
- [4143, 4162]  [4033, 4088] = 0.94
